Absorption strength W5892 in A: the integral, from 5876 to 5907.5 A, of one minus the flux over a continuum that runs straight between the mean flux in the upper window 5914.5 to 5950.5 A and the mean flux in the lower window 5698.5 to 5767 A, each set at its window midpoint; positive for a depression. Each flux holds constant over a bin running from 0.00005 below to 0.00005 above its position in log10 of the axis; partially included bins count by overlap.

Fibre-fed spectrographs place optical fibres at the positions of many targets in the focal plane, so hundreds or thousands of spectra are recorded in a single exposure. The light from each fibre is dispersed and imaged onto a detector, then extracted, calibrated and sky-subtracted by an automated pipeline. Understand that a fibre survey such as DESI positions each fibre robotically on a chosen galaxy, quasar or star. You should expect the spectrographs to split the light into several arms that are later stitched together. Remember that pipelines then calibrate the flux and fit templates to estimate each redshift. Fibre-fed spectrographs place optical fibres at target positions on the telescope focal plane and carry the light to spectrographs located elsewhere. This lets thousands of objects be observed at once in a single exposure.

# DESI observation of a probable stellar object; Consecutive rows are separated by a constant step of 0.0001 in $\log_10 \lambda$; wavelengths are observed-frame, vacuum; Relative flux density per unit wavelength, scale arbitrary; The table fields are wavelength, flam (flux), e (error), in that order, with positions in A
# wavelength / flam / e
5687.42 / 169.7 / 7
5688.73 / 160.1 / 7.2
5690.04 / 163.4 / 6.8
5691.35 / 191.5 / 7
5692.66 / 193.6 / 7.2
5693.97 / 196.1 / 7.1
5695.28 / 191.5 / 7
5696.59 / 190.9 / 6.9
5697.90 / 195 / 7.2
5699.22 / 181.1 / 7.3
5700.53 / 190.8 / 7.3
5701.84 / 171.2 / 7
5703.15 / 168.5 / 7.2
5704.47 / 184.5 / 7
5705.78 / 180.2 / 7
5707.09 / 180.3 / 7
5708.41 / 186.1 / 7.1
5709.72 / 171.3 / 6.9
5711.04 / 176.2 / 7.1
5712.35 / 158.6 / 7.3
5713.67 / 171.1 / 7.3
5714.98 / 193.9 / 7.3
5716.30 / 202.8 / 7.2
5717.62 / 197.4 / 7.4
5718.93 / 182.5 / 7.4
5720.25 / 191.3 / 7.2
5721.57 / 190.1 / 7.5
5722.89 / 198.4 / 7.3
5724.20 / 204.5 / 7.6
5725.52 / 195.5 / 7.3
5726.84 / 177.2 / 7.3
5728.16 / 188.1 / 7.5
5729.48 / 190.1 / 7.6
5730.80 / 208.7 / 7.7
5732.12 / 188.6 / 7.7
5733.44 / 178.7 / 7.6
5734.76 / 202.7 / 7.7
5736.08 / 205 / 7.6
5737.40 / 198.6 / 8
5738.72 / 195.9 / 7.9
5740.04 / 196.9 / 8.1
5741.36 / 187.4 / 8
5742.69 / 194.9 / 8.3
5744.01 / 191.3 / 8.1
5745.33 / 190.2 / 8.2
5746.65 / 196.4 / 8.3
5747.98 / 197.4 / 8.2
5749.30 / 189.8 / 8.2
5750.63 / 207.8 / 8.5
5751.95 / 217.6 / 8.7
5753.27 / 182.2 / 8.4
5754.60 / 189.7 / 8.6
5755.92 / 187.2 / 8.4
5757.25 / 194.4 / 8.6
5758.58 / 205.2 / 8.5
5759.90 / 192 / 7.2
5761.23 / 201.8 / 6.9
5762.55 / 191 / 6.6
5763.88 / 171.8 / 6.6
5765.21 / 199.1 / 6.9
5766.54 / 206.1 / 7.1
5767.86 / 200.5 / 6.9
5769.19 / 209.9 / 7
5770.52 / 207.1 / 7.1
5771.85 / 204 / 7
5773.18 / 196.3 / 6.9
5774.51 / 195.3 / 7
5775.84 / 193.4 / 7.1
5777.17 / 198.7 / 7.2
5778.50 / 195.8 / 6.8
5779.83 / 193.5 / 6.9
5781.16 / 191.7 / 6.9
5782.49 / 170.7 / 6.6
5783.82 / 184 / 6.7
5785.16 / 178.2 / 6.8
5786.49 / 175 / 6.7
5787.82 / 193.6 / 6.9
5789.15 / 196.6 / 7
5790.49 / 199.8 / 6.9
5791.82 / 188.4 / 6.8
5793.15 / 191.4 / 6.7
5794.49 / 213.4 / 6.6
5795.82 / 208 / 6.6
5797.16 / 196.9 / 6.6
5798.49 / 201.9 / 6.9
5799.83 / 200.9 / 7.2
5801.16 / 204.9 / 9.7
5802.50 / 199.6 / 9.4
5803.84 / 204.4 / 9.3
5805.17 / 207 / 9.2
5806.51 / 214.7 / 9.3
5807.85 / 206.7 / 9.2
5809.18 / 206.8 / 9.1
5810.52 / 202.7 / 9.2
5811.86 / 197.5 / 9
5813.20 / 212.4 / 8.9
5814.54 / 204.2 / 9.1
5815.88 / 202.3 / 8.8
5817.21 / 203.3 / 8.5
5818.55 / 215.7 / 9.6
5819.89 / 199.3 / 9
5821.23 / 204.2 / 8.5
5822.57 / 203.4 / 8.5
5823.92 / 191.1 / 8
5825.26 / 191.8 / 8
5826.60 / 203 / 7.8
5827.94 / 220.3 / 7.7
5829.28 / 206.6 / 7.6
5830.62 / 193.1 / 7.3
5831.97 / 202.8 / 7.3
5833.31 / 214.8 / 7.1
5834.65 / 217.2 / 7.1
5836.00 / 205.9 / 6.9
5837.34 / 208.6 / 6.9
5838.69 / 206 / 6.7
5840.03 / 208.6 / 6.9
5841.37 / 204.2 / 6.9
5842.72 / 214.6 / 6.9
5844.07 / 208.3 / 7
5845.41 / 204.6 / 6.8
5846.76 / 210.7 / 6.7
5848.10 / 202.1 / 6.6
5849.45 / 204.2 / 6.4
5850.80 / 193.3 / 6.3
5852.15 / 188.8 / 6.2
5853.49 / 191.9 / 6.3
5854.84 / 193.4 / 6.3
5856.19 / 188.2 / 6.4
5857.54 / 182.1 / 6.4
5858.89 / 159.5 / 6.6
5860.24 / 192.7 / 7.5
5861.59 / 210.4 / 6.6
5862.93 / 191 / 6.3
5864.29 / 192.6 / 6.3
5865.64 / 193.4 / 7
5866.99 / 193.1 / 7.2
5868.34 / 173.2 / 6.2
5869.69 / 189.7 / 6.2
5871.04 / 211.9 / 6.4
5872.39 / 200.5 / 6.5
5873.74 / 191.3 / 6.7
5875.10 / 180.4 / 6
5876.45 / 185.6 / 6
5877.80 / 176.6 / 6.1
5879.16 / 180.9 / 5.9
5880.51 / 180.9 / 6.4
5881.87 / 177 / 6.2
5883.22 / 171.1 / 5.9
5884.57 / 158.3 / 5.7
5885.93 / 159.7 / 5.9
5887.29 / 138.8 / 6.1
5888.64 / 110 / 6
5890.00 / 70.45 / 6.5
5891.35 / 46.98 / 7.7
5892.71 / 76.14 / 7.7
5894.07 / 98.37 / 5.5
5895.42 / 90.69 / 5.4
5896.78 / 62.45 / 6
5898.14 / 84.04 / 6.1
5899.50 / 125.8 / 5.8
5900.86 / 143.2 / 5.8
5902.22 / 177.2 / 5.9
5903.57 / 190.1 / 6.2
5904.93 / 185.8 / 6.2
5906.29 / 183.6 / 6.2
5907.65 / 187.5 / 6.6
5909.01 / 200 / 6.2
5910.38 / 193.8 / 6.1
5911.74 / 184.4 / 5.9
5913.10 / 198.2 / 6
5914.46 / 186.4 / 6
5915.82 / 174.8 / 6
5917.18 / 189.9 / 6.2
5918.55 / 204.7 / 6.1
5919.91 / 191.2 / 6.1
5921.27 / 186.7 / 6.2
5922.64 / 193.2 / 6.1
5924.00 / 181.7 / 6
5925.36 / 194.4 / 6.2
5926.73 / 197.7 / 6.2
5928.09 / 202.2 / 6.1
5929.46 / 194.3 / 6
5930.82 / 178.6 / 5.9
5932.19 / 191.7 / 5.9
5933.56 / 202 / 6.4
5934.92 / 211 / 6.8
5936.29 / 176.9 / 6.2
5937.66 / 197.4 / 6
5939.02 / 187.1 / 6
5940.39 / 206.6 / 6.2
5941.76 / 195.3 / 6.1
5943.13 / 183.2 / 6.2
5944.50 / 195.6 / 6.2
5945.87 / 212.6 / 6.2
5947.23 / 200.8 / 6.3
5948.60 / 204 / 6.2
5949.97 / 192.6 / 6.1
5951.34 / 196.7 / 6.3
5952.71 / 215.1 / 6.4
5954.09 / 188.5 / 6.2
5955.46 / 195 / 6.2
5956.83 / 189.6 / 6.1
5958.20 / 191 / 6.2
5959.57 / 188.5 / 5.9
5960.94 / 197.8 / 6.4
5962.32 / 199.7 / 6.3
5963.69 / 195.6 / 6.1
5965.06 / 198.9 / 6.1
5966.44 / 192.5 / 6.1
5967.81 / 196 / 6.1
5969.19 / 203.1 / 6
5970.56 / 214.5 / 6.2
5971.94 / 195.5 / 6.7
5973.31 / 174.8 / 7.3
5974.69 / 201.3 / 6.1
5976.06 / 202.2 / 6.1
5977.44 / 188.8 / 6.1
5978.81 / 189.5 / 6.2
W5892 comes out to 8.9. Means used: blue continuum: 190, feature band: 138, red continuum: 194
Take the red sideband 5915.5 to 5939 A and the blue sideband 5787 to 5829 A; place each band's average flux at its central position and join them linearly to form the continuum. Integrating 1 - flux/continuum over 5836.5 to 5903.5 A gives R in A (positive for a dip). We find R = 9.5 A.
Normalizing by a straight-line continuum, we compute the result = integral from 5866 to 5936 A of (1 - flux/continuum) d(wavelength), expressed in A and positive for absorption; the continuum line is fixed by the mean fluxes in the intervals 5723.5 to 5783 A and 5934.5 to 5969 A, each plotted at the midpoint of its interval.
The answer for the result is 10.0 A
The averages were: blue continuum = 195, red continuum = 196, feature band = 168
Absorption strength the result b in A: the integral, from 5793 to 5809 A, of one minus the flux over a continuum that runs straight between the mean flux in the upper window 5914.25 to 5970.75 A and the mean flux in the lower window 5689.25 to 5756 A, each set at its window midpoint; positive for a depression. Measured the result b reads -1.1 A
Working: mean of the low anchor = 189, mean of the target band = 205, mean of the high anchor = 195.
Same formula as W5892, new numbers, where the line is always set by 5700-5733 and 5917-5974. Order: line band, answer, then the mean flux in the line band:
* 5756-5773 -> -0.9 A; 198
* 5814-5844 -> -2.4 A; 206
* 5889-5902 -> 6.8 A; 92.3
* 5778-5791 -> 0.1 A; 188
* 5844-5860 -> -0.2 A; 193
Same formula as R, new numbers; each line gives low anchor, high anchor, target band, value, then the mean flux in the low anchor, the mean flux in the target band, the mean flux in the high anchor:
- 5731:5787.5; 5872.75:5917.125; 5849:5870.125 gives -3.34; 194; 190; 153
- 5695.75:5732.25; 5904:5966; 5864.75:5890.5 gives 2.72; 186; 172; 194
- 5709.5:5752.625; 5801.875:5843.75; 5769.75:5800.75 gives 0.84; 192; 195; 206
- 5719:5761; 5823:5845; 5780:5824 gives 0.64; 195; 199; 206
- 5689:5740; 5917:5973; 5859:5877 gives 0.12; 188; 192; 196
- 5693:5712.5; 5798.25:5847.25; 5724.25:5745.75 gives -0.56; 182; 193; 206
